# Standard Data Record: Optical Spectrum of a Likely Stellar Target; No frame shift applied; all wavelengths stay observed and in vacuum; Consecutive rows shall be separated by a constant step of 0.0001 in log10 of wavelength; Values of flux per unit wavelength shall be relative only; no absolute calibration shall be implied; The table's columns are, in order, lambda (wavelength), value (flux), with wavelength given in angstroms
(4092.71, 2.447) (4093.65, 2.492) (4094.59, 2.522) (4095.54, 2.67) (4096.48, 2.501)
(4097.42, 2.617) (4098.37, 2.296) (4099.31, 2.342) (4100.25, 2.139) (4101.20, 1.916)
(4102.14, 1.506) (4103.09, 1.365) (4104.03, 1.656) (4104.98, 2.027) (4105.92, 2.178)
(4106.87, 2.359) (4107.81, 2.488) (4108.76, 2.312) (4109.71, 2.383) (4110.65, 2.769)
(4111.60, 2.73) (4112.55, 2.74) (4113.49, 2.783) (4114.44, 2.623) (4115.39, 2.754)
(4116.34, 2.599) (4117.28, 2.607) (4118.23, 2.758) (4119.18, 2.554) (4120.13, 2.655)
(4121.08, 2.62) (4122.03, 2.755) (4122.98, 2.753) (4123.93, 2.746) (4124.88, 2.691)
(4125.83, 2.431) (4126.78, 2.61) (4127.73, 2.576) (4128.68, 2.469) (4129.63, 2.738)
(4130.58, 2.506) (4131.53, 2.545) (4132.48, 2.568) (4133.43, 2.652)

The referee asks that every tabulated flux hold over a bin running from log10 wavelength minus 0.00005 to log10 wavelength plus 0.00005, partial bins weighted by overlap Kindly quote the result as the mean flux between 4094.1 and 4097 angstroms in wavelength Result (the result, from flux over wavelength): 2.57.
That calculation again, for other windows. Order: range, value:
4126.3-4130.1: 2.6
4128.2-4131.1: 2.57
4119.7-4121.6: 2.64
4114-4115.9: 2.68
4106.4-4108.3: 2.43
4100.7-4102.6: 1.72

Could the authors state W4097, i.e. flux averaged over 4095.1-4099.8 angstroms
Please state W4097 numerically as 2.49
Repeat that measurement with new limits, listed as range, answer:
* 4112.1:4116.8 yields 2.7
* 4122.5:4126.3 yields 2.65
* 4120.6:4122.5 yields 2.68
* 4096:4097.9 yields 2.56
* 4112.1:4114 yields 2.77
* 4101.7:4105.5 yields 1.65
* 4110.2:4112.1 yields 2.74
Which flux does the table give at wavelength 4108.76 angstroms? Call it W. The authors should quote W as 2.312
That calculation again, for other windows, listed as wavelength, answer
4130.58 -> 2.506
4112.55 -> 2.74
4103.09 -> 1.365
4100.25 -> 2.139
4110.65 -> 2.769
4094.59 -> 2.522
